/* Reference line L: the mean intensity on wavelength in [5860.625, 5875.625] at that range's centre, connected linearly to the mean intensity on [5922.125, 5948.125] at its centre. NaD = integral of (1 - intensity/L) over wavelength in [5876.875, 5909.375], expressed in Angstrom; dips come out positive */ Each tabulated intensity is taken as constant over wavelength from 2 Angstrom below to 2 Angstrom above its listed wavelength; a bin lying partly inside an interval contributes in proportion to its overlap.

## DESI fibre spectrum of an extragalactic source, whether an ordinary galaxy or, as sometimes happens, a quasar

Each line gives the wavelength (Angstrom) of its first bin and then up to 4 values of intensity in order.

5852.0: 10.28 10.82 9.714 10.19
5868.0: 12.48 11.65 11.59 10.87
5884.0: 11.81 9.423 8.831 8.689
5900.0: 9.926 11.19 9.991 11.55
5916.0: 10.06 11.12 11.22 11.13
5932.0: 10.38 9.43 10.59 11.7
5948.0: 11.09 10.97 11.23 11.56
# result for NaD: 2.8 Angstrom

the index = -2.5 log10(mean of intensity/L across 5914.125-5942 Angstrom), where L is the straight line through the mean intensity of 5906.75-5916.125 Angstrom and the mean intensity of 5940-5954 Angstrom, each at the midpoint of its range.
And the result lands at 0.03 mag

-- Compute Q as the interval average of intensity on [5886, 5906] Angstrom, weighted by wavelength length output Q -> 9.61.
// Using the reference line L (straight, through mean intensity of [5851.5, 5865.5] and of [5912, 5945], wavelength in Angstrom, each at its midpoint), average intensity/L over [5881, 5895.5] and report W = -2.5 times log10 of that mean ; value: 0.05 mag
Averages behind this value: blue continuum 10.3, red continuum 10.7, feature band 9.94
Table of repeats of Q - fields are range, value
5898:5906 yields 10.6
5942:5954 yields 11.3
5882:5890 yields 10.6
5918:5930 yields 11.2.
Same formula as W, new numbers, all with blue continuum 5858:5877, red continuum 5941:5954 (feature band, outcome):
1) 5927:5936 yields 0.08 mag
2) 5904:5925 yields 0.04 mag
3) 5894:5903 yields 0.17 mag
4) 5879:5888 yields 0.02 mag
